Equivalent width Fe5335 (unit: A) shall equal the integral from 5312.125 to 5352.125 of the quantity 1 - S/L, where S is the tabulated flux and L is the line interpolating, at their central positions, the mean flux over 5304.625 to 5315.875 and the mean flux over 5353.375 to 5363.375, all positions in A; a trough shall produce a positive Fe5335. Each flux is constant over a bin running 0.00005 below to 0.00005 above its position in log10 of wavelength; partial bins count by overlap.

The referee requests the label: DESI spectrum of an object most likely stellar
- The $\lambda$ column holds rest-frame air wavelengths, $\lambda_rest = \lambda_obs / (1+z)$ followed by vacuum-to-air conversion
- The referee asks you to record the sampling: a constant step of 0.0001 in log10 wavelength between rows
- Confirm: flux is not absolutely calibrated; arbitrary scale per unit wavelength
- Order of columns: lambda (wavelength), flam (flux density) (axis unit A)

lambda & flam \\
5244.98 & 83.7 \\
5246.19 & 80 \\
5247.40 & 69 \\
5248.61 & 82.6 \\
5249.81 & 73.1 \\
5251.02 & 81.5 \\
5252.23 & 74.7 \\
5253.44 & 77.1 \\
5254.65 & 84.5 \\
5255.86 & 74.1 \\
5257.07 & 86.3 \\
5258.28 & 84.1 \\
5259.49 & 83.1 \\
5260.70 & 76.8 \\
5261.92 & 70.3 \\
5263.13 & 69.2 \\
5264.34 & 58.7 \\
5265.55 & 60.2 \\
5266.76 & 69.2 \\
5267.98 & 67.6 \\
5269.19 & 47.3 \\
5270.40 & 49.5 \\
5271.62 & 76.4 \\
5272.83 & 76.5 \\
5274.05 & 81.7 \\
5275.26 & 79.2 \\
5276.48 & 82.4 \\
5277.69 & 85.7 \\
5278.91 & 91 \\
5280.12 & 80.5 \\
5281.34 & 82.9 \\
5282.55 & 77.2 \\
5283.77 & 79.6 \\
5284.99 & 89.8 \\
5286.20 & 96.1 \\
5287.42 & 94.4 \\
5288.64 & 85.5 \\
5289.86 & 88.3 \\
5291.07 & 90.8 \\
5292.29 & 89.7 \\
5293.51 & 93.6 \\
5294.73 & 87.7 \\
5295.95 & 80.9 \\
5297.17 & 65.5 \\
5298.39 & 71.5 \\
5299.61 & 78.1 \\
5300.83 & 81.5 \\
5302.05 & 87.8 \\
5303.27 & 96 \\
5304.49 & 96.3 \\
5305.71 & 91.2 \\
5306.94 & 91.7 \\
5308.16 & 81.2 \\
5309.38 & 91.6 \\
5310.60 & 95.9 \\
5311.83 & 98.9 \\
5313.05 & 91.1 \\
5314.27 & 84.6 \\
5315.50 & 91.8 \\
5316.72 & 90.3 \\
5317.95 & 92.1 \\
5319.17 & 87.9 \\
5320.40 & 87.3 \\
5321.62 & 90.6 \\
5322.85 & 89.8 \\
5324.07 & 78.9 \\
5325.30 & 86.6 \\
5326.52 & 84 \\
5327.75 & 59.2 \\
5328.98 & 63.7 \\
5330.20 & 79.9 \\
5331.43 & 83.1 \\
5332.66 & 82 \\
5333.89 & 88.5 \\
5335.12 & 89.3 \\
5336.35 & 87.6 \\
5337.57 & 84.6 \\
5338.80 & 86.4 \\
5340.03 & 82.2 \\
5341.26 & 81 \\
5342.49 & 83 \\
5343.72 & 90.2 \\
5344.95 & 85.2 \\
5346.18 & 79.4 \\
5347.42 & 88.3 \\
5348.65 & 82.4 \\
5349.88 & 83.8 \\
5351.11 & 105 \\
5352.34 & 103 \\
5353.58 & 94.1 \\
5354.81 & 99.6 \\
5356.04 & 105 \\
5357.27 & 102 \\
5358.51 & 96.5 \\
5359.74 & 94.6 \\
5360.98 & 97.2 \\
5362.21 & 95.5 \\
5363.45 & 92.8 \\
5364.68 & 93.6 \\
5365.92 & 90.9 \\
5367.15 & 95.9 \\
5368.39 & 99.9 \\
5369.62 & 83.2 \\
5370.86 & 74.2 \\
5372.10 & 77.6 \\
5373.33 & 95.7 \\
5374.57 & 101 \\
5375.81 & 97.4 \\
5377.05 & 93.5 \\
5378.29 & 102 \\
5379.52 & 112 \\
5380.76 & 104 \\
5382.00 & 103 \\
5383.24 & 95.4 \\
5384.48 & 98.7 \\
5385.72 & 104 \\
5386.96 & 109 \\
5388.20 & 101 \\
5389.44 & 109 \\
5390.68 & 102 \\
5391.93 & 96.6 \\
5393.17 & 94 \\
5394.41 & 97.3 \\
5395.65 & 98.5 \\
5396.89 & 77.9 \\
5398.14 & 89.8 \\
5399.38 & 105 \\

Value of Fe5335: 3.8 A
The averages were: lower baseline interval 91.1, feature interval 85.3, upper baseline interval 97.9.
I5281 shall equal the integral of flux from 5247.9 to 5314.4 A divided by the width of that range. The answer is 81.1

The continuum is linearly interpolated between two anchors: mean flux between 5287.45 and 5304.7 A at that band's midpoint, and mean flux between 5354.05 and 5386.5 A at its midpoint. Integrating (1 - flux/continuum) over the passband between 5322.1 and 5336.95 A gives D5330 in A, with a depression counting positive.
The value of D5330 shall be 1.51 A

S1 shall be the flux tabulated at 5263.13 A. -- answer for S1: 69.2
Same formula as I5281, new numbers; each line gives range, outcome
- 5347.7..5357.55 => 96.5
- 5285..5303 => 85.5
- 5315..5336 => 83.8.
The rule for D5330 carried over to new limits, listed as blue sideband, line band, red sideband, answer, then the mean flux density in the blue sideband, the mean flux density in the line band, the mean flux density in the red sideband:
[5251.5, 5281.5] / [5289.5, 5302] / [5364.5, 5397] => -0.40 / 74.7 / 82.9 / 96.9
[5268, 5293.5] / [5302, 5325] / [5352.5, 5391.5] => -0.86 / 81.2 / 90.3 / 97.5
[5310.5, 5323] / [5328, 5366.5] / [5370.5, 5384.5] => 1.89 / 90.7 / 89.1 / 96.5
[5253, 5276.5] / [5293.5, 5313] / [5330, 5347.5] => -1.96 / 72.4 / 86.7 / 84.7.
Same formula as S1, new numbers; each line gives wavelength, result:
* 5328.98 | 63.7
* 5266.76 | 69.2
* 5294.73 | 87.7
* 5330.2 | 79.9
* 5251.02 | 81.5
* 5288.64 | 85.5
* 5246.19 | 80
